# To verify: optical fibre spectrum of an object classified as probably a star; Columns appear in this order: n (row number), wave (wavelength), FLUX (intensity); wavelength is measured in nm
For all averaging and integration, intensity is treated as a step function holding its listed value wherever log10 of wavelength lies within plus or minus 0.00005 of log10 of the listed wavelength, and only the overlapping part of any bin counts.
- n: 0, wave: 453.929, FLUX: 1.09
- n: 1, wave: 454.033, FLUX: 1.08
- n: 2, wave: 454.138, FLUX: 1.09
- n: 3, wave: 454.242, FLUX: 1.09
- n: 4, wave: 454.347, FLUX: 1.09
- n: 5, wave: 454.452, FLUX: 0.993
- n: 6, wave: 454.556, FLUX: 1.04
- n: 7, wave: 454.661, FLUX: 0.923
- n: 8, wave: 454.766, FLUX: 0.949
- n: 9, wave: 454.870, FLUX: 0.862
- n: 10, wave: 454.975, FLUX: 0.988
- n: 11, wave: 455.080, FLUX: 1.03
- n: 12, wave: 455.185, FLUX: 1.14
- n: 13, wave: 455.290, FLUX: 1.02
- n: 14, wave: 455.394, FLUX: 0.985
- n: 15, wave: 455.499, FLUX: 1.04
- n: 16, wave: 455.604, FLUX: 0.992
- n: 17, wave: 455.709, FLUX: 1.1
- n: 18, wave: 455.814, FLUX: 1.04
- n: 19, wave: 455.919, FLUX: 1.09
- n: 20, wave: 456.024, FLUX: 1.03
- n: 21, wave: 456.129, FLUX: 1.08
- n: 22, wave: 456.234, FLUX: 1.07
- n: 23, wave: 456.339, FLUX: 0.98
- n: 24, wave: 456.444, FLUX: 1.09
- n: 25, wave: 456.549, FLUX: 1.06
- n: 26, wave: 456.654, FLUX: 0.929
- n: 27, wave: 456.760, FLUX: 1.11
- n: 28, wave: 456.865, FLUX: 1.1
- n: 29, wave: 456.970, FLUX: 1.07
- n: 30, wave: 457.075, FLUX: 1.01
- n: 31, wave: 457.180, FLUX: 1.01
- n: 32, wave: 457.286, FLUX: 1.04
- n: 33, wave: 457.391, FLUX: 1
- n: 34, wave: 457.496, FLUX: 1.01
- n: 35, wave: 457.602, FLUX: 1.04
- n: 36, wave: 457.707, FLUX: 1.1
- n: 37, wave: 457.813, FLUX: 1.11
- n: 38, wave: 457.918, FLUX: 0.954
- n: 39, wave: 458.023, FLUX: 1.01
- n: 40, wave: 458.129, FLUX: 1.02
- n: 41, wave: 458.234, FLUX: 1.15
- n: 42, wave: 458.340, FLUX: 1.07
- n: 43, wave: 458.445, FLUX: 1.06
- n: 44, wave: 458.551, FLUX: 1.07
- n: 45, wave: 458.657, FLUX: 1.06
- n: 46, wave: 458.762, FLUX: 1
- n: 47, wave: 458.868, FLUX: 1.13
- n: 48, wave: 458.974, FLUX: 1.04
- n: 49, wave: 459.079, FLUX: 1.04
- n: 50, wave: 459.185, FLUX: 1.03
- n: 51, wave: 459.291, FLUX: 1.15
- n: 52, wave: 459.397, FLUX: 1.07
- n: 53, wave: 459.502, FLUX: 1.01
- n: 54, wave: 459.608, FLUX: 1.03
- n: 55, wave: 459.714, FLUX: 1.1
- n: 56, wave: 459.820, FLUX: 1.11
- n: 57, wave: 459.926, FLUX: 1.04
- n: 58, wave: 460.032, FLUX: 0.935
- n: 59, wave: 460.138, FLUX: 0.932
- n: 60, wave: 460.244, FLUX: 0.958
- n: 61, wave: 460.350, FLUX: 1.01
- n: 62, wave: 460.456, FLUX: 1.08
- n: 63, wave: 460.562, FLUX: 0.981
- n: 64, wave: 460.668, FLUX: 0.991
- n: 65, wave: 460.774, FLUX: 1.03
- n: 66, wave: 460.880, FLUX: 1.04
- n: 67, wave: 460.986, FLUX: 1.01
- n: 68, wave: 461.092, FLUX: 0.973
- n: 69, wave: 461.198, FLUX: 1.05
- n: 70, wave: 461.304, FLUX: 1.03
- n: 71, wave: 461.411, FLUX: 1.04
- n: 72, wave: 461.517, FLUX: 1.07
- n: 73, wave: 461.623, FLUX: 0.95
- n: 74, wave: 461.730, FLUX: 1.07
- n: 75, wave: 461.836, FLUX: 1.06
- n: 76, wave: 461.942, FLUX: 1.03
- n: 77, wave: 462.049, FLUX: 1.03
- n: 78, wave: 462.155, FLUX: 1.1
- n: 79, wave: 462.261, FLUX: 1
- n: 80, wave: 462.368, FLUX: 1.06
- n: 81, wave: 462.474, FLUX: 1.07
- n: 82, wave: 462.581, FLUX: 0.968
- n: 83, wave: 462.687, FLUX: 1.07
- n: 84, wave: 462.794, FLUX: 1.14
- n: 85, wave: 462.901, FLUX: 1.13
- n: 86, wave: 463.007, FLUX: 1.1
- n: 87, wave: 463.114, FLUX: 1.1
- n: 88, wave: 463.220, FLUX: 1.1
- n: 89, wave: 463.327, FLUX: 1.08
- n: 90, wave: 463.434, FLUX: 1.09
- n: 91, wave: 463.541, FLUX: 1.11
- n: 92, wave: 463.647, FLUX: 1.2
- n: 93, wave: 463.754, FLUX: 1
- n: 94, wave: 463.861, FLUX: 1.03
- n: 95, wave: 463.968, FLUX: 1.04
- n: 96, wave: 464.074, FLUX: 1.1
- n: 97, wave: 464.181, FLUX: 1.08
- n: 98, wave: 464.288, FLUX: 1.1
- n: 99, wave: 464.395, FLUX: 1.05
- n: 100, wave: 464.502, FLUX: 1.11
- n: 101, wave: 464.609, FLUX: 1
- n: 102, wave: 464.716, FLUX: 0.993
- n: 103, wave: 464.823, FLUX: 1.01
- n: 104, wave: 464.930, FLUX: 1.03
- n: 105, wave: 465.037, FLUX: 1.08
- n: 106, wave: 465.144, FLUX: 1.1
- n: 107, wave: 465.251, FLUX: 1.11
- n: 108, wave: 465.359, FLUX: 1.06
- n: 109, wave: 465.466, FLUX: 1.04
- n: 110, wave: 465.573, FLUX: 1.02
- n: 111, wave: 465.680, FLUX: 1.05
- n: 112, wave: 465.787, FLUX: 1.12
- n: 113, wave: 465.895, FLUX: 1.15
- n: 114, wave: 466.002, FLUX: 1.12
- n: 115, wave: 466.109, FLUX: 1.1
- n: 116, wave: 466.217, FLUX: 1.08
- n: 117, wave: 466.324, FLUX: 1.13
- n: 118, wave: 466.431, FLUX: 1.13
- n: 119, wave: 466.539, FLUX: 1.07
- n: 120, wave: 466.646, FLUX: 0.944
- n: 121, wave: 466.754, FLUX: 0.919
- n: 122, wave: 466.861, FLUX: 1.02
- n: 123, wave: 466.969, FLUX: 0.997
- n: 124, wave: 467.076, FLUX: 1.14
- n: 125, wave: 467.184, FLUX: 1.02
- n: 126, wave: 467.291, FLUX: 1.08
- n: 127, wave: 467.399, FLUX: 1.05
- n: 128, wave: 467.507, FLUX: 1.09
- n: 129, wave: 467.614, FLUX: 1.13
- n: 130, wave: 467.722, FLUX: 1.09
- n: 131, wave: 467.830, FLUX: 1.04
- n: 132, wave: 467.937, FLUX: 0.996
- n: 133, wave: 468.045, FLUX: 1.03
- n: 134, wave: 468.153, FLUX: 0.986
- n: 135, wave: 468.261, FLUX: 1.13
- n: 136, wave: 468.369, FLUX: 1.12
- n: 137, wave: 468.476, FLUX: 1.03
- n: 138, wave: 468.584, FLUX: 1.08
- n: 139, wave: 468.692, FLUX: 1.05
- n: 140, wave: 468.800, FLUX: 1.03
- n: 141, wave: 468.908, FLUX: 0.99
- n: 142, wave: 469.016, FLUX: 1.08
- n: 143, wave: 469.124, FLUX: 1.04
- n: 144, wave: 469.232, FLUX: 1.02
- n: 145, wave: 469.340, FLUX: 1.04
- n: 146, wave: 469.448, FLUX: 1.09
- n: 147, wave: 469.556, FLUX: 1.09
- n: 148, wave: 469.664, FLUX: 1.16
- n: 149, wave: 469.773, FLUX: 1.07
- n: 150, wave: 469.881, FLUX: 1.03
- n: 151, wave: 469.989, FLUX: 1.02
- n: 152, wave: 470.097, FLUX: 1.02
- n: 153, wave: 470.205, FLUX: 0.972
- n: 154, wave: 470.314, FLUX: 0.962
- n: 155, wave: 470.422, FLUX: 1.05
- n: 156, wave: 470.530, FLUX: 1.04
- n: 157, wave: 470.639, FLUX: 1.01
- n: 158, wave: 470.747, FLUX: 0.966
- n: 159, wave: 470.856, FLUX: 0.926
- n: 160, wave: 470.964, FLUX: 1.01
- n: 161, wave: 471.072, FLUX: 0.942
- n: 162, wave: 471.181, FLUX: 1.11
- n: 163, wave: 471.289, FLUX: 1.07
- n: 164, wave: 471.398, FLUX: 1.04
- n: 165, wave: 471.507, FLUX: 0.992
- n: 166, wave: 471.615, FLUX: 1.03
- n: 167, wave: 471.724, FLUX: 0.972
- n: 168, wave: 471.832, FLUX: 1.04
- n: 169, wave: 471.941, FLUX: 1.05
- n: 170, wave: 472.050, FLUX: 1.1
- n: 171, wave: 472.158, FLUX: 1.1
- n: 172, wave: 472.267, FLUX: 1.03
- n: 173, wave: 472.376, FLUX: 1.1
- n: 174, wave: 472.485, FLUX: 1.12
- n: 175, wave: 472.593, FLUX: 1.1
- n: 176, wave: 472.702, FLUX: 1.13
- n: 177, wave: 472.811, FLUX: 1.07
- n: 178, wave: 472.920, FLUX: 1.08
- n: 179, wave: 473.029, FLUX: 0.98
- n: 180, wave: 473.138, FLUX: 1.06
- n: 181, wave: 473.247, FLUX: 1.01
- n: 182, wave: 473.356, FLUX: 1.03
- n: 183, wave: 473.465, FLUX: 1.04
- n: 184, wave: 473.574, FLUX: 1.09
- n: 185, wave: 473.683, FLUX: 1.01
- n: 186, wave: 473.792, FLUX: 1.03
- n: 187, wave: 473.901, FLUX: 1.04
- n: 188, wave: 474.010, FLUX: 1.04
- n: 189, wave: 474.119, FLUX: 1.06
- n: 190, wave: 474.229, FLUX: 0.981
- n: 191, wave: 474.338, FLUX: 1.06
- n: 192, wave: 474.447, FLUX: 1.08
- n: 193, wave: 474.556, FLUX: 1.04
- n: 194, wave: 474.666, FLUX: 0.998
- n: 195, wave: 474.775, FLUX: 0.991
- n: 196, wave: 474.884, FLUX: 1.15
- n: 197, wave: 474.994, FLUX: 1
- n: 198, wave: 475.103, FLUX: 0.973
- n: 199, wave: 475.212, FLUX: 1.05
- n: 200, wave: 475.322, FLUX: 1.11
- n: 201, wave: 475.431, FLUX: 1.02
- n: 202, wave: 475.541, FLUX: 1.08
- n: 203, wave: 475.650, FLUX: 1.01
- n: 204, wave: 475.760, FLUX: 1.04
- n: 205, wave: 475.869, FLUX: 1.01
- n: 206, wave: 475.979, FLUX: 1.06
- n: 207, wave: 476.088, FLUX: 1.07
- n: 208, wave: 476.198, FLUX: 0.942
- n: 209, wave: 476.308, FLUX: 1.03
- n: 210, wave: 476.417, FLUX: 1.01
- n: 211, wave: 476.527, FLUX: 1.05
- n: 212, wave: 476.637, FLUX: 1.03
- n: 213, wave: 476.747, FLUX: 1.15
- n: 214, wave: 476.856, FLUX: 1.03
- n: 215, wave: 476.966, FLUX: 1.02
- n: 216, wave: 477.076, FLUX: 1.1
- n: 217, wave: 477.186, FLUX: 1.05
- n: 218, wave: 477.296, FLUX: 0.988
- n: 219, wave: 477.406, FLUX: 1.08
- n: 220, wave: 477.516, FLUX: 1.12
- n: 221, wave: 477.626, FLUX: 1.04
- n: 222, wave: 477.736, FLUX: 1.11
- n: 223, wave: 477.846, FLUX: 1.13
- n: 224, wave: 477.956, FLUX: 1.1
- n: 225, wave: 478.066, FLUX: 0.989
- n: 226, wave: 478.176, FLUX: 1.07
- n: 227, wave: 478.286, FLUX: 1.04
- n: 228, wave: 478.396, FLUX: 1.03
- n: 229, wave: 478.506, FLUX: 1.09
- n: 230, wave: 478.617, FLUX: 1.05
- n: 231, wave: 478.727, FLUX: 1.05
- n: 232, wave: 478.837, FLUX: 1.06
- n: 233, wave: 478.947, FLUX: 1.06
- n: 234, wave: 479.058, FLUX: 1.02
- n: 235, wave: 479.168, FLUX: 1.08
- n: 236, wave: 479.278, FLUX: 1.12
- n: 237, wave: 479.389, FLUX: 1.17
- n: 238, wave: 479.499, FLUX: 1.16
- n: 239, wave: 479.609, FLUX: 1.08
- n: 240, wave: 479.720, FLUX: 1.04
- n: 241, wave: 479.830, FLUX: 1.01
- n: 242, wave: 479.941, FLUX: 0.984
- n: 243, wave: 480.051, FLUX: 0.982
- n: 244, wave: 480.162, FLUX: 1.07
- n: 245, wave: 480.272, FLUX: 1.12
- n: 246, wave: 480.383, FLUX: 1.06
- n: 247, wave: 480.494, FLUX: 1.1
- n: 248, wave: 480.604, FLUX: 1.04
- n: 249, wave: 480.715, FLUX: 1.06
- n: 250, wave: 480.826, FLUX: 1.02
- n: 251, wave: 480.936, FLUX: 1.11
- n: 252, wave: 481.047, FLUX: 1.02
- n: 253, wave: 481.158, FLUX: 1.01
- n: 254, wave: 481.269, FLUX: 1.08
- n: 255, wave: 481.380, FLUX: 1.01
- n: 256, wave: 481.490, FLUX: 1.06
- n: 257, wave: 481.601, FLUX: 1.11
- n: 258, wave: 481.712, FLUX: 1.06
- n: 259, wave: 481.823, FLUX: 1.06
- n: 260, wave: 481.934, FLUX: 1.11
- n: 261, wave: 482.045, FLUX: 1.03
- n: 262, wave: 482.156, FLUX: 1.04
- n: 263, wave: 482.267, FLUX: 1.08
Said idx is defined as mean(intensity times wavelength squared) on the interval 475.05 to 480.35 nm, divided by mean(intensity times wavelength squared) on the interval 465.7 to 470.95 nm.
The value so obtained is 1.0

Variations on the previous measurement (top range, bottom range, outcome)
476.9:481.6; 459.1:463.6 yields 1.10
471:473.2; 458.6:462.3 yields 1.07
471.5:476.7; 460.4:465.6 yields 1.04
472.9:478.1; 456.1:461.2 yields 1.08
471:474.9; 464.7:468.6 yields 1.01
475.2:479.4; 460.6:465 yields 1.07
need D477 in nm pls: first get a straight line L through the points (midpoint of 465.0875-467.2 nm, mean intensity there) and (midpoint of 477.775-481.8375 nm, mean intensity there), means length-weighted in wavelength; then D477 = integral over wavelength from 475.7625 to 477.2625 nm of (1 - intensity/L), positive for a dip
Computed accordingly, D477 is 0.03 nm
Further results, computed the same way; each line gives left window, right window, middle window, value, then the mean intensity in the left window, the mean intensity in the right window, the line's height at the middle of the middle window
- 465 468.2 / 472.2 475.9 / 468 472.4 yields 0.07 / 1.06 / 1.05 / 1.06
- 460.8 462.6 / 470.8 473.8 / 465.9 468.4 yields -0.06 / 1.03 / 1.05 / 1.04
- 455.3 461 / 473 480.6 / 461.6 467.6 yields -0.12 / 1.04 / 1.05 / 1.04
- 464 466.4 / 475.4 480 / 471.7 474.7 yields 0.03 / 1.07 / 1.06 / 1.06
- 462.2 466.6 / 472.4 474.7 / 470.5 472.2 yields 0.05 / 1.08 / 1.05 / 1.06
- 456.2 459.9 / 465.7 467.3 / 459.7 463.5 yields 0.06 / 1.05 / 1.07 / 1.06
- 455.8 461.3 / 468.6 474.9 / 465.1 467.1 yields -0.05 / 1.04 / 1.04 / 1.04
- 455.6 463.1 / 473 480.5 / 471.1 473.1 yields -0.02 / 1.04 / 1.05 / 1.05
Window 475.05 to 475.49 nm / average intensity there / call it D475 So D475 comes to 1.04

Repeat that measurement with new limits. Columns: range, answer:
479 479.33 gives 1.07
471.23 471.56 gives 1.03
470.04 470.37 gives 0.986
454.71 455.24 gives 0.993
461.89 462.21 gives 1.05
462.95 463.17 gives 1.1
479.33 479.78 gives 1.11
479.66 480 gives 1.01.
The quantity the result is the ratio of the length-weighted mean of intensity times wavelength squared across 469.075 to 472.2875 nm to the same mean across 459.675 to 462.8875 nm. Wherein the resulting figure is 1.0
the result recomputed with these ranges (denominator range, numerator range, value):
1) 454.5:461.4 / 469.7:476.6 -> 1.07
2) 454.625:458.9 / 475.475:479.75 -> 1.12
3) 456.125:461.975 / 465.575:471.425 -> 1.05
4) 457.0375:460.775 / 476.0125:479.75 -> 1.11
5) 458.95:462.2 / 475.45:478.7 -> 1.09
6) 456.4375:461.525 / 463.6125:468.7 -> 1.06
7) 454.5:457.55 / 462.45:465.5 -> 1.08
